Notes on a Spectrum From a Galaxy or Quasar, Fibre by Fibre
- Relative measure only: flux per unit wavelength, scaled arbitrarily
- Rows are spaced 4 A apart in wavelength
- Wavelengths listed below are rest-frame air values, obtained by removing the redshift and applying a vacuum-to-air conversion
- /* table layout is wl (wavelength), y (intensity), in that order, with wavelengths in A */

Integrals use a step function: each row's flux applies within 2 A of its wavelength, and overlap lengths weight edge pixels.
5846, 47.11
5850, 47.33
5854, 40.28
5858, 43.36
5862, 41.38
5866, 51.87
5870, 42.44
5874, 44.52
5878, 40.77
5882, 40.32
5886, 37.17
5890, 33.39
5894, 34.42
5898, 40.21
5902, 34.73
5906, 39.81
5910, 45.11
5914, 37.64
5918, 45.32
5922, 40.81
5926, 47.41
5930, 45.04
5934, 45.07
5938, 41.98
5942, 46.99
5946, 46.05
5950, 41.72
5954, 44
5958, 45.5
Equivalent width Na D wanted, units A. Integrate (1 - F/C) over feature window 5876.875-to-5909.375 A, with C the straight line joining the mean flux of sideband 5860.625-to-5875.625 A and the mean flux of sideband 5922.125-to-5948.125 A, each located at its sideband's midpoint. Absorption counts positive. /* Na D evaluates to 5.3 A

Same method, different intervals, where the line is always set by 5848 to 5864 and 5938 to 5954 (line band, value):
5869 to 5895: 2.6 A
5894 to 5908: 1.9 A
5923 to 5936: -0.4 A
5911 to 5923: 0.7 A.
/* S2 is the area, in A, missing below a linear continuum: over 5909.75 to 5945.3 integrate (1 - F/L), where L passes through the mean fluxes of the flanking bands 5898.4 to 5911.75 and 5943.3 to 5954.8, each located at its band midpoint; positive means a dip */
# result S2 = -1.6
